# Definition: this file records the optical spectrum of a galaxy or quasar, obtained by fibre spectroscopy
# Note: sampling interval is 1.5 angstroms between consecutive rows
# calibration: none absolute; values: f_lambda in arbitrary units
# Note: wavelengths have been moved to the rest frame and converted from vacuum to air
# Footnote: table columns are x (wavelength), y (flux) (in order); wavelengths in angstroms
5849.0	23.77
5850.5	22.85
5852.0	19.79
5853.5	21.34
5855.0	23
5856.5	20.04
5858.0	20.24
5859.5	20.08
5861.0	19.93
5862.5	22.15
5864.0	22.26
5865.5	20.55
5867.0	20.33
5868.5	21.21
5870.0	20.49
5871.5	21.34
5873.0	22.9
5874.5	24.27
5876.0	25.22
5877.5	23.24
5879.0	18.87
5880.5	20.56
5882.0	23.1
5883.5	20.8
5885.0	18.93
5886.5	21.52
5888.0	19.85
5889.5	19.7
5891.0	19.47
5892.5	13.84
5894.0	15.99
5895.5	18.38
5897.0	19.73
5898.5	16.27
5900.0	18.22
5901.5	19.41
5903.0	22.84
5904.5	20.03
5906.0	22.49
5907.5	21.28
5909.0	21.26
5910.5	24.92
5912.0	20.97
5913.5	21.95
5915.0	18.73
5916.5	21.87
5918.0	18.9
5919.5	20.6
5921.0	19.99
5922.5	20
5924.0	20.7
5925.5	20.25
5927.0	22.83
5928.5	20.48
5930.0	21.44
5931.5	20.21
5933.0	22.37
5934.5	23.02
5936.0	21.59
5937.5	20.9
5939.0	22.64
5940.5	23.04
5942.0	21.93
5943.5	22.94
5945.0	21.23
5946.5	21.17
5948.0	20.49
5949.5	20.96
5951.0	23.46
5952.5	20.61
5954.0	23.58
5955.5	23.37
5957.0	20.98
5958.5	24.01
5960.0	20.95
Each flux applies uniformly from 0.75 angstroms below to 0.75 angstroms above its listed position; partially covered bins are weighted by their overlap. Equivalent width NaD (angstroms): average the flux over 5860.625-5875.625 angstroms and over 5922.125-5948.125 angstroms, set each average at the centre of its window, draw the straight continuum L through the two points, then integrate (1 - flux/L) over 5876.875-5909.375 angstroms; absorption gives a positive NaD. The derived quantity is 2.8 angstroms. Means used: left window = 21.7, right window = 21.6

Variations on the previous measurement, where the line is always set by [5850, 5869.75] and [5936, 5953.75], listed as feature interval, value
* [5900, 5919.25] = 0.4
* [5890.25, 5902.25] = 2.1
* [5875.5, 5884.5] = -0.2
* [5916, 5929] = 0.6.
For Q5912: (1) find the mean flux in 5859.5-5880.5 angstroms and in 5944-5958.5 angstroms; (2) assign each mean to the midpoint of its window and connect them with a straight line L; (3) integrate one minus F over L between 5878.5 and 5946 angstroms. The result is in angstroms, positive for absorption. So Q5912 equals 3.7 angstroms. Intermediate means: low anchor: 21.6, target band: 20.6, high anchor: 21.9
